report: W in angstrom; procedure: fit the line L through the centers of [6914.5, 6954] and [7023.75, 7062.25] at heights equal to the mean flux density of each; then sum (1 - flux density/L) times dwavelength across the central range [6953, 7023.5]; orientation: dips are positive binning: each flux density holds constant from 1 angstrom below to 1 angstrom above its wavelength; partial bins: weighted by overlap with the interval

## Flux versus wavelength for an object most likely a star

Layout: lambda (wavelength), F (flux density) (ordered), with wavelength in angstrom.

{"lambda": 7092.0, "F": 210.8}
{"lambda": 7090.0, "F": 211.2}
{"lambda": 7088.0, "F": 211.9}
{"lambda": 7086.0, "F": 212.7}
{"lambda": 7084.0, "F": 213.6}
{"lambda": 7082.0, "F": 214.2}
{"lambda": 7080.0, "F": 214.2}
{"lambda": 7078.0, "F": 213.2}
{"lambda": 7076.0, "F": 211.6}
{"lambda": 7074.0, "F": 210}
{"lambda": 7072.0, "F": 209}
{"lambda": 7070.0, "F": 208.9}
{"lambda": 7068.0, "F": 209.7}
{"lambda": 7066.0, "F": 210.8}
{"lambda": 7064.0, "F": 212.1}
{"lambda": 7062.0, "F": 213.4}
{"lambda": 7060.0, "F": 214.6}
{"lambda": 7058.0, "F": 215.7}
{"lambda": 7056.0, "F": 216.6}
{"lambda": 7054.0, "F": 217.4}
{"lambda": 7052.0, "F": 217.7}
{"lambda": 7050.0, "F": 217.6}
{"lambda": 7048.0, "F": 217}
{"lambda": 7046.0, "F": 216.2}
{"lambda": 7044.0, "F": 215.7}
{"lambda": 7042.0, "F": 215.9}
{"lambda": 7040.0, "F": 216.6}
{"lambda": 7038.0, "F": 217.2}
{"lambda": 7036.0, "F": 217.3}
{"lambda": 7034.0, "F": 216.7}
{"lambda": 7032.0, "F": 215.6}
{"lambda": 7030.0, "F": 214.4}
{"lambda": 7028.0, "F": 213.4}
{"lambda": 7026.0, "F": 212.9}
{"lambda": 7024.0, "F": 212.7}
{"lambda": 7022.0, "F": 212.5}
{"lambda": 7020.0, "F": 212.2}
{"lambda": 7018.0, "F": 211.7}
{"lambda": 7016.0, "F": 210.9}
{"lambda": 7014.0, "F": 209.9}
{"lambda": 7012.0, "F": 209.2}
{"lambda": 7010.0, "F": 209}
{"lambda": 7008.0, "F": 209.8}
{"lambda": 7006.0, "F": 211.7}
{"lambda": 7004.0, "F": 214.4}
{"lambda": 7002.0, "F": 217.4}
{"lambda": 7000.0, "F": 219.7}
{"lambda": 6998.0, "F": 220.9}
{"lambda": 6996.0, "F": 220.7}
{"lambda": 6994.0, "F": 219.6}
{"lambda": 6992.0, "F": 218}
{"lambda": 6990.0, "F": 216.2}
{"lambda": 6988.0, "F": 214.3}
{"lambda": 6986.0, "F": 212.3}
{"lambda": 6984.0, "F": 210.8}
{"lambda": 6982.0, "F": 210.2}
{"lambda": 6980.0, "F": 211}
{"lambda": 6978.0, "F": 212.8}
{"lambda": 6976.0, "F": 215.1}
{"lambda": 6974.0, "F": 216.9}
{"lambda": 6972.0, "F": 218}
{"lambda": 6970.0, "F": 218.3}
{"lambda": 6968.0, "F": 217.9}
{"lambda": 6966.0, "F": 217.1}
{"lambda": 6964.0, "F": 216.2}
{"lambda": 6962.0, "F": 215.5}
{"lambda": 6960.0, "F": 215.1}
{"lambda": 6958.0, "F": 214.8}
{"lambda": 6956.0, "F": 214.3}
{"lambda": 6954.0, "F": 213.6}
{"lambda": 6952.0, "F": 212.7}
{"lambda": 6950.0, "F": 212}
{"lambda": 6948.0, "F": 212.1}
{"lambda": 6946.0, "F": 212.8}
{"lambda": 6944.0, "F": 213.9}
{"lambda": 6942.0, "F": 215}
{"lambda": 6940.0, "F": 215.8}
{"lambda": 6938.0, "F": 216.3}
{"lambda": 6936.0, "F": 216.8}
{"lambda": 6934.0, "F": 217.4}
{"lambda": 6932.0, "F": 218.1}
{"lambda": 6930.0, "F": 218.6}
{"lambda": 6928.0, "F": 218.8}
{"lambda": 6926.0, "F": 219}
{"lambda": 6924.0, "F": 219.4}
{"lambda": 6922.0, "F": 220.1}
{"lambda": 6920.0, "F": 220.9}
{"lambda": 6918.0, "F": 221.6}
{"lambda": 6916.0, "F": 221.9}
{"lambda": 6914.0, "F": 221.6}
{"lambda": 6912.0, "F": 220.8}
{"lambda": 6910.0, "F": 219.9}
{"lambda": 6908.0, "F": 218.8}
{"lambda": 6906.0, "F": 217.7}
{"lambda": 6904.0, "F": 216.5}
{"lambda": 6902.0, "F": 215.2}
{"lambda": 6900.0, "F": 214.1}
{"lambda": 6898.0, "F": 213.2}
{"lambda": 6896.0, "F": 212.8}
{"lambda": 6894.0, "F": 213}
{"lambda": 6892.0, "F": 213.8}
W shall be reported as 0.6 angstrom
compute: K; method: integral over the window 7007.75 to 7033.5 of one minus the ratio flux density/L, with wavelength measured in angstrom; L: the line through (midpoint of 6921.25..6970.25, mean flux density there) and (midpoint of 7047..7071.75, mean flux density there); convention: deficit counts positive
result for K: 0.3 angstrom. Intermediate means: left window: 216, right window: 214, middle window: 212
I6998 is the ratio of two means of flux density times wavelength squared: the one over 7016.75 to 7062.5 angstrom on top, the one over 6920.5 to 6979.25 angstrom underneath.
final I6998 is 1.0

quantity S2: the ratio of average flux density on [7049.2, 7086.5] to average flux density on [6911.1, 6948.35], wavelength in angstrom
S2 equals 1.0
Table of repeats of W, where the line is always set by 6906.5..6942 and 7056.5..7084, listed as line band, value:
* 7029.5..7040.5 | -0.1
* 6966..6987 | 0.2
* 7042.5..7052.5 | -0.2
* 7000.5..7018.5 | 0.3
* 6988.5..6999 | -0.1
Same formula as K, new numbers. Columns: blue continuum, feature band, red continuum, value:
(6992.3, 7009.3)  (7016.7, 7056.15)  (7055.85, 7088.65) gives -0.1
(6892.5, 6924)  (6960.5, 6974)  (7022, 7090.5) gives 0.0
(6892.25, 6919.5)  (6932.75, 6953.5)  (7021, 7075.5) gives 0.2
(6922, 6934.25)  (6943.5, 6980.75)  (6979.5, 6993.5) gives 0.2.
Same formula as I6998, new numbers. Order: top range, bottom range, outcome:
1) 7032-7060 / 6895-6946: 1.03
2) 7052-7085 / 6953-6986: 1.02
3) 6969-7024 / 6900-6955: 1.01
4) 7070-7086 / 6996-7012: 1.01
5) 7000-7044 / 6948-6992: 1.01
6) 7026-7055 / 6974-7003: 1.02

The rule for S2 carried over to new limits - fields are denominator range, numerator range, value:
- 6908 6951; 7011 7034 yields 0.98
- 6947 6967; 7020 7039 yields 1.00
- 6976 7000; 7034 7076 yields 1.00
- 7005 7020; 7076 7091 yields 1.01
